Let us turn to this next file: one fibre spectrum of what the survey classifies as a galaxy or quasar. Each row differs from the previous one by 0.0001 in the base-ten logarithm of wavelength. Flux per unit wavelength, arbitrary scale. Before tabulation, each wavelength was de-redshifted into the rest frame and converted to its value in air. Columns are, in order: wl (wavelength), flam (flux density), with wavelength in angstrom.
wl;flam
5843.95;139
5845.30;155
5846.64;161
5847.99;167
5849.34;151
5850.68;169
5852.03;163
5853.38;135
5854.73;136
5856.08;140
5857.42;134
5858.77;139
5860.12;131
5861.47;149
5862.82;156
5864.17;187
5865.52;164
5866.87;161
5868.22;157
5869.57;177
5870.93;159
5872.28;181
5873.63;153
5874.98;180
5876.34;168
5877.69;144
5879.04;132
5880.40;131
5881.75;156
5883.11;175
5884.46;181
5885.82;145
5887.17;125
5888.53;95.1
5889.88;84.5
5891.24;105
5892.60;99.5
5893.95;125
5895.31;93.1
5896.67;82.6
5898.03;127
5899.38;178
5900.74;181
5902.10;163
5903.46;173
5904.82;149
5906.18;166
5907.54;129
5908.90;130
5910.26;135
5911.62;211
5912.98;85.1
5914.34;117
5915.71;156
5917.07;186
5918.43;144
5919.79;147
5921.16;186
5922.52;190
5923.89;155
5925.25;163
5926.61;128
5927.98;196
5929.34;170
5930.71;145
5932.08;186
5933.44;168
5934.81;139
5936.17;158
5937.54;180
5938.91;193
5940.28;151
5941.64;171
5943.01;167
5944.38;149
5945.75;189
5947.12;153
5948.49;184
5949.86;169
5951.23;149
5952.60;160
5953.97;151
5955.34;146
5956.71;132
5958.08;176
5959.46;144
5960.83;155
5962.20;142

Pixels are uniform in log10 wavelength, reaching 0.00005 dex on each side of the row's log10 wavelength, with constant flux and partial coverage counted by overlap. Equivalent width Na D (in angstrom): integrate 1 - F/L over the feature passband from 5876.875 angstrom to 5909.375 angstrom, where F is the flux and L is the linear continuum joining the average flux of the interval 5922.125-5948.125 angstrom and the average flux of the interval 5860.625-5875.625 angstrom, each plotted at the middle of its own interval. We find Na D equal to 5.7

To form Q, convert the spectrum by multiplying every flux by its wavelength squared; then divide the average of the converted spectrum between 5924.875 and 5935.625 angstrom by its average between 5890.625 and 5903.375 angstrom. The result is 1.3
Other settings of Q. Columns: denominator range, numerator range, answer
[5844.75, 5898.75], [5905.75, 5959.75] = 1.12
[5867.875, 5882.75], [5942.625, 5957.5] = 1.03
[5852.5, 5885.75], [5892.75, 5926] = 0.97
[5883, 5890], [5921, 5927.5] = 1.23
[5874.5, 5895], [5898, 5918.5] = 1.14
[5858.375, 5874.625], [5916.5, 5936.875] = 1.04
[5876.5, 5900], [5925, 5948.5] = 1.31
